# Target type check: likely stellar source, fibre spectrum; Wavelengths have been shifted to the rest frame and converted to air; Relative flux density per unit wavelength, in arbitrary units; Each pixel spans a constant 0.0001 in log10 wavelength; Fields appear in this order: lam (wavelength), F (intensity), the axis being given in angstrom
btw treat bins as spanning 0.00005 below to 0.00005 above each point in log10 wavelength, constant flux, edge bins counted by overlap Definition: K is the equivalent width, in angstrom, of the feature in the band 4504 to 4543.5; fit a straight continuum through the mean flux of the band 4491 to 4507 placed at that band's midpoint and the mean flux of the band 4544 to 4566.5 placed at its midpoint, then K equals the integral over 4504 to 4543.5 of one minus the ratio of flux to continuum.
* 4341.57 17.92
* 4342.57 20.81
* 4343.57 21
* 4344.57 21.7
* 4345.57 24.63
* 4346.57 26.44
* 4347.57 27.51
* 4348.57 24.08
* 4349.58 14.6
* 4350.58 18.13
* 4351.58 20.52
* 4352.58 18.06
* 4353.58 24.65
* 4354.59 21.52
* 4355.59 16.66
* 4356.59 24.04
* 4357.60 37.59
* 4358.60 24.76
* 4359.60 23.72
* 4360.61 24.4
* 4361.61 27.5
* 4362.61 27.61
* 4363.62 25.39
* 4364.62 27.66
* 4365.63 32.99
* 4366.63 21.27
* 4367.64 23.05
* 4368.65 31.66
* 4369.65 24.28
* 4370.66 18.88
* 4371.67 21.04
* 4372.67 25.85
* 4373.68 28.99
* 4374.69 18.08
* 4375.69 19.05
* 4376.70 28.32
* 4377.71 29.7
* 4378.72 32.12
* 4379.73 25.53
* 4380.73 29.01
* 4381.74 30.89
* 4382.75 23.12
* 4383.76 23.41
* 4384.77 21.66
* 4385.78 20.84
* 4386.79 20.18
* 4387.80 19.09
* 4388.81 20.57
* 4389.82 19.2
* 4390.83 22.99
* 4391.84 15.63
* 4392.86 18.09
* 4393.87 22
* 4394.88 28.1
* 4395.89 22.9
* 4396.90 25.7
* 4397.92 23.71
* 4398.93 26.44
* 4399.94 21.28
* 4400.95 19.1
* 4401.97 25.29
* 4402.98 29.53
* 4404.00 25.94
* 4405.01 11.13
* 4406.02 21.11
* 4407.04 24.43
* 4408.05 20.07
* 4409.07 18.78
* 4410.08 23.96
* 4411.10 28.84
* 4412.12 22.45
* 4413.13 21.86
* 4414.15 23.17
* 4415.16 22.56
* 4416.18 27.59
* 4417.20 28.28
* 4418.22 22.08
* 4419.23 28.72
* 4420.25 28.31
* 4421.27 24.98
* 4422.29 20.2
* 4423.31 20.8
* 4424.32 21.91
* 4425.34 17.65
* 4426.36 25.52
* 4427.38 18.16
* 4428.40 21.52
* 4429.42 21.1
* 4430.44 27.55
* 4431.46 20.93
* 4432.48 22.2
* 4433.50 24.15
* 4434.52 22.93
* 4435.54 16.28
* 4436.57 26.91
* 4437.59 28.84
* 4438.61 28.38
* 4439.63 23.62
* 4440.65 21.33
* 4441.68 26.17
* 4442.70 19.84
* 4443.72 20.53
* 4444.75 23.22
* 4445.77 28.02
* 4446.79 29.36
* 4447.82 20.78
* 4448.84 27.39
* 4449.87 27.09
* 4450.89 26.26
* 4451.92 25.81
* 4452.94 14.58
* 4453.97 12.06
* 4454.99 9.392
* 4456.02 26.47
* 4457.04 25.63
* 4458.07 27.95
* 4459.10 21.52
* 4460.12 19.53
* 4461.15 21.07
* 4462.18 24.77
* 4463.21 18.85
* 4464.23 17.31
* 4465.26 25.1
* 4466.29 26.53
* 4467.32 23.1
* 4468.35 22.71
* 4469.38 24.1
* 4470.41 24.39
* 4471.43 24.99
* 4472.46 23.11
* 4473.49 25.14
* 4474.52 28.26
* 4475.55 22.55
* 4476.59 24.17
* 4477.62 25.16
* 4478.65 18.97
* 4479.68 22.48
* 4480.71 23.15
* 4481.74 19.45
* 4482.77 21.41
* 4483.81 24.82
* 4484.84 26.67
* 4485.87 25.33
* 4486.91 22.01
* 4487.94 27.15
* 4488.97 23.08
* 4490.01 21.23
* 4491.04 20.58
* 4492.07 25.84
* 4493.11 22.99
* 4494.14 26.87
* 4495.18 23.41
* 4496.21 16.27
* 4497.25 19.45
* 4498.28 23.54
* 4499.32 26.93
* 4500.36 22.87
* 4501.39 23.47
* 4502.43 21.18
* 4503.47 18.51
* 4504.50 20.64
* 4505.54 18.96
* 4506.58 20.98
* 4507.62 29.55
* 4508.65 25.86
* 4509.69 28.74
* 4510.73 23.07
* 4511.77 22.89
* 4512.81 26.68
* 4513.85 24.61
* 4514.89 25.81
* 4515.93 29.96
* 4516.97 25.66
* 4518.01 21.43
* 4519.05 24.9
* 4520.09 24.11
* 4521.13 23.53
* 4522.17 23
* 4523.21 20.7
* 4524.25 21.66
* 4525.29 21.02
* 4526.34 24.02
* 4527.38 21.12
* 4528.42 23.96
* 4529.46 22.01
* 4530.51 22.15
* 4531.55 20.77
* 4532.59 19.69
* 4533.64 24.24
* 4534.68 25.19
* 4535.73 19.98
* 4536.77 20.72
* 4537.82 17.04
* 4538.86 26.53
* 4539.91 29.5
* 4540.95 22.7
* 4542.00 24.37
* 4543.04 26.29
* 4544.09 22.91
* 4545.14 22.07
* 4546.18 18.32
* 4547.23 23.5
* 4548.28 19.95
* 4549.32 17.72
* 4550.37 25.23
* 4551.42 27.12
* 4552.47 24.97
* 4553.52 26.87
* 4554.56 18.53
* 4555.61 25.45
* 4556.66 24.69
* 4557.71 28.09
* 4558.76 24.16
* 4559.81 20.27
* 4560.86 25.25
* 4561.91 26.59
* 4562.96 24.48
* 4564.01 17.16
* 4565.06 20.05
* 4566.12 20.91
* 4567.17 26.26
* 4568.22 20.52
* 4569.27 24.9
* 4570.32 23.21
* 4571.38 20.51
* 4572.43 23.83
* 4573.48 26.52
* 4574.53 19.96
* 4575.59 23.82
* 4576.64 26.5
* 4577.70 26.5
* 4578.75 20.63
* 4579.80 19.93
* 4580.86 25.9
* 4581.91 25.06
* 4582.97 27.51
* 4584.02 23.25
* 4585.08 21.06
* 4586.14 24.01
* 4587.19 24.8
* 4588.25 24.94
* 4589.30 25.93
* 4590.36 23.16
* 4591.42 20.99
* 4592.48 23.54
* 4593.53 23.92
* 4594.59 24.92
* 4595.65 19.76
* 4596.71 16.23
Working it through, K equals -1.89 angstrom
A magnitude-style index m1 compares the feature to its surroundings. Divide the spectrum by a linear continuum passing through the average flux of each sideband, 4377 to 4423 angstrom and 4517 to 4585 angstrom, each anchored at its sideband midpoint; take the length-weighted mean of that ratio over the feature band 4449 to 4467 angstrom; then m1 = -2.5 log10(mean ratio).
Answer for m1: 0.073 mag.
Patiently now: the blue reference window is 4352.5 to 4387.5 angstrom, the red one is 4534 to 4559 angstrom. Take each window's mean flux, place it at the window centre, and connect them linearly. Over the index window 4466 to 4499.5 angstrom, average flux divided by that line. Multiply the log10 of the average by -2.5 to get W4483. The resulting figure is 0.02 mag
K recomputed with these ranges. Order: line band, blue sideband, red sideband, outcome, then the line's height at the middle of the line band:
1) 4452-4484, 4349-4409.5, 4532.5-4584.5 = 1.6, 23.4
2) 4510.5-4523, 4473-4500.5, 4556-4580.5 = -0.7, 23.3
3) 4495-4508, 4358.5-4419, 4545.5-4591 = 1.0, 23.6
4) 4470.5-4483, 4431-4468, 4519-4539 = -0.4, 22.6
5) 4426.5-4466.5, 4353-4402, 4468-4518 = 1.8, 23.9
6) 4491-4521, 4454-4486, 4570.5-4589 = -0.7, 23.2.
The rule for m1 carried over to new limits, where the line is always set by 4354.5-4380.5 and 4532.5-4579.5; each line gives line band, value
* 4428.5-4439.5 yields 0.04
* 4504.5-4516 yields -0.05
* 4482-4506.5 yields 0.06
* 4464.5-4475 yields -0.01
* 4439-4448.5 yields 0.04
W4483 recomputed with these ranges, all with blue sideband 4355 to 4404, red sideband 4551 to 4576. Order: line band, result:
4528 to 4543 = 0.034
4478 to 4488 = 0.040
